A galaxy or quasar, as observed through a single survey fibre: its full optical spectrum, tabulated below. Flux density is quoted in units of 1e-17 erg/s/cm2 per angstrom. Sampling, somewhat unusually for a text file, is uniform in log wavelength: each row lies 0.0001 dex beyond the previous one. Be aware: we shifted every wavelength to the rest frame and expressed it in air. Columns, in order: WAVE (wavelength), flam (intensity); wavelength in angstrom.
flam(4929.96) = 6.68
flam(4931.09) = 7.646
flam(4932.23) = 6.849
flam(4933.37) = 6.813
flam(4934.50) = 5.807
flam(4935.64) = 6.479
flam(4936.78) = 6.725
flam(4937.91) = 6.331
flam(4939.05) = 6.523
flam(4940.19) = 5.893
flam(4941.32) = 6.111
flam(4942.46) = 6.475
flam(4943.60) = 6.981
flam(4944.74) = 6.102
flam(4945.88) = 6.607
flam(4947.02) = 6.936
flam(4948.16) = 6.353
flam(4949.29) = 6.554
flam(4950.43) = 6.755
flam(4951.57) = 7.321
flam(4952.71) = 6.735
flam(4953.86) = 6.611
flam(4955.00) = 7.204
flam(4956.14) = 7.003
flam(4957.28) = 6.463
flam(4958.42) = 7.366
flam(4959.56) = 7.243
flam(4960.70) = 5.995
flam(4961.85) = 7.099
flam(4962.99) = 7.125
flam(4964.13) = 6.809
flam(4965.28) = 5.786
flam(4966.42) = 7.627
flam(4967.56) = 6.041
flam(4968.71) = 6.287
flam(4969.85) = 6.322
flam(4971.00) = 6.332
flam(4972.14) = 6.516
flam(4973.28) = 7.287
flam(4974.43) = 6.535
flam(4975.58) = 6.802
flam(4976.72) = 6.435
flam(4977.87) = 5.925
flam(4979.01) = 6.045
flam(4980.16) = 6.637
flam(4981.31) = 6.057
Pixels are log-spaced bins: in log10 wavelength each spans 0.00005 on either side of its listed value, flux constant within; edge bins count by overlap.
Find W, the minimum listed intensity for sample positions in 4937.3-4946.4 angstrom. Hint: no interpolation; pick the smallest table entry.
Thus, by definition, 5.893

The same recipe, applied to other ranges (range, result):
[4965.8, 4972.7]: 6.041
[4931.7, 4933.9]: 6.813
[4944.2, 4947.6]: 6.102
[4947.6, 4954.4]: 6.353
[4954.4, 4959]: 6.463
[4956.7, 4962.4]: 5.995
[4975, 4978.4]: 5.925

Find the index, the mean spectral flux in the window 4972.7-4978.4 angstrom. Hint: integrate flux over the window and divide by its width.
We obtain 6.6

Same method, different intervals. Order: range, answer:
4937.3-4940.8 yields 6.27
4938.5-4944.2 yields 6.39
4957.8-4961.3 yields 6.86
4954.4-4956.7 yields 7.1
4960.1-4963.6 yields 6.75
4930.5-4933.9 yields 7.1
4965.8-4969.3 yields 6.65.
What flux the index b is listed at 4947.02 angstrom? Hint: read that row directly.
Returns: 6.936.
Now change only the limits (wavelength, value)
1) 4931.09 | 7.646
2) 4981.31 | 6.057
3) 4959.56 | 7.243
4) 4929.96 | 6.68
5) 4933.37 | 6.813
